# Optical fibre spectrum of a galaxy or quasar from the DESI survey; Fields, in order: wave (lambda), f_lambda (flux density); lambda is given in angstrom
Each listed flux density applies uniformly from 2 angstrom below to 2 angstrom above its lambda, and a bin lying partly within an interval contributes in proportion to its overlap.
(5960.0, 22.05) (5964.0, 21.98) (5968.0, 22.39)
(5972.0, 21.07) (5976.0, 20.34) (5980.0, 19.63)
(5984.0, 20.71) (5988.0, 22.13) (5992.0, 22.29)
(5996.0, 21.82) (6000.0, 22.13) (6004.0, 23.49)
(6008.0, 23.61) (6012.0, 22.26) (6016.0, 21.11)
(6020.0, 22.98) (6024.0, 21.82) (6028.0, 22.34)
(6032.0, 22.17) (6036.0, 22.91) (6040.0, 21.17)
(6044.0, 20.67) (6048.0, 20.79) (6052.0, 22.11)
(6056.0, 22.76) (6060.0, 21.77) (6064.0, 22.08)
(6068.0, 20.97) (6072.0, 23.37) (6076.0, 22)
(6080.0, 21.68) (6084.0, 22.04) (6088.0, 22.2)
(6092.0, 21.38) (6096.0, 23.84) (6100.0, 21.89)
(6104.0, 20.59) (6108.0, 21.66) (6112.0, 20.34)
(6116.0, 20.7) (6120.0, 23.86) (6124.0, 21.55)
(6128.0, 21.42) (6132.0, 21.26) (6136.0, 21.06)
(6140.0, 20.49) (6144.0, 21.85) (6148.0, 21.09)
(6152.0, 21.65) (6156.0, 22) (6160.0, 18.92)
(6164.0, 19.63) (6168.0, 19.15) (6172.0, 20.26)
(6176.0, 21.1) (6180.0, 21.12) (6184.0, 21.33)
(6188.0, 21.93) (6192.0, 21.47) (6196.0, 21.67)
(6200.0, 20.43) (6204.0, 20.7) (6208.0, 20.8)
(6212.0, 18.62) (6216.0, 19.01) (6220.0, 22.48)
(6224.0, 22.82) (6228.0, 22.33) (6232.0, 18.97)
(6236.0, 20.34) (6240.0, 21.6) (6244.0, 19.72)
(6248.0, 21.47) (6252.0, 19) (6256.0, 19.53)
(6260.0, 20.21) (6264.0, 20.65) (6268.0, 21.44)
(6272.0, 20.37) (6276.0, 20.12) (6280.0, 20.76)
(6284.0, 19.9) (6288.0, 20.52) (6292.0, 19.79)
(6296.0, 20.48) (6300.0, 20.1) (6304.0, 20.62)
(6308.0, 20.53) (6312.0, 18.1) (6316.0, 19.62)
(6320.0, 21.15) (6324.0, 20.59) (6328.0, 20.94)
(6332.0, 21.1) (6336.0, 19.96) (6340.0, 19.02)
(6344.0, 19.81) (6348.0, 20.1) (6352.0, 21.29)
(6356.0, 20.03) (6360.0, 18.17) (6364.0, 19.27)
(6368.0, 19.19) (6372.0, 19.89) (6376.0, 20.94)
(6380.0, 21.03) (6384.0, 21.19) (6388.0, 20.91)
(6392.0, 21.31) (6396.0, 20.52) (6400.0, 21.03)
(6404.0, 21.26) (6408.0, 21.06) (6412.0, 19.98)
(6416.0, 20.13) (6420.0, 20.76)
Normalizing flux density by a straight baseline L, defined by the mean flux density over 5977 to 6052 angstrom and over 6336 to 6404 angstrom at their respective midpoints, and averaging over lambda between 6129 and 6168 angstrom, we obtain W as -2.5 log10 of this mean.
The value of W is 0.02 mag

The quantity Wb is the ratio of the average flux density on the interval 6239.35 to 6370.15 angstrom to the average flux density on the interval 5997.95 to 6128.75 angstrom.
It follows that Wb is 0.92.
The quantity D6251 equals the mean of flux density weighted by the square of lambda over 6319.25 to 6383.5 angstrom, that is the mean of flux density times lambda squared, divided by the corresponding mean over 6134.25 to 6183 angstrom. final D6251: 1.04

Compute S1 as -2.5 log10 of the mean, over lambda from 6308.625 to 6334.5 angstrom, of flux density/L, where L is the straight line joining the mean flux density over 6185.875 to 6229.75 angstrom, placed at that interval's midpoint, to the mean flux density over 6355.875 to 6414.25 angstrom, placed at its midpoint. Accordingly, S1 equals 0.02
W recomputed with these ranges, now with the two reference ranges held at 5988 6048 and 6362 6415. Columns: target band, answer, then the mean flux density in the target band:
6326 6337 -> 0.00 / 20.7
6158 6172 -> 0.11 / 19.4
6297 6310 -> 0.03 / 20.4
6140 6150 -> 0.02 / 21.3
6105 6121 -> 0.02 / 21.4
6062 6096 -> -0.01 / 22.1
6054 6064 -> -0.01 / 22.2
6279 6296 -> 0.04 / 20.2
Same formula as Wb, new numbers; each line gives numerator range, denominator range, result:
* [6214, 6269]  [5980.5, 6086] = 0.94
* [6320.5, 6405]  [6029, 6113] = 0.93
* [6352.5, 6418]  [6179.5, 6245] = 0.97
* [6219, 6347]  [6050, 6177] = 0.95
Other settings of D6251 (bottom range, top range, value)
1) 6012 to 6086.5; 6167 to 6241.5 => 1.00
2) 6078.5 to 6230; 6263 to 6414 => 1.02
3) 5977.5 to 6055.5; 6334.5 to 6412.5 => 1.04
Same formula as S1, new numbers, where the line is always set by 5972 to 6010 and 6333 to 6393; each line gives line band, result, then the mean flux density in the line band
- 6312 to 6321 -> 0.03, 19.8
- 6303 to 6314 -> 0.04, 19.7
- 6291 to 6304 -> 0.01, 20.2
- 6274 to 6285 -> 0.01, 20.3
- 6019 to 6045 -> -0.02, 22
